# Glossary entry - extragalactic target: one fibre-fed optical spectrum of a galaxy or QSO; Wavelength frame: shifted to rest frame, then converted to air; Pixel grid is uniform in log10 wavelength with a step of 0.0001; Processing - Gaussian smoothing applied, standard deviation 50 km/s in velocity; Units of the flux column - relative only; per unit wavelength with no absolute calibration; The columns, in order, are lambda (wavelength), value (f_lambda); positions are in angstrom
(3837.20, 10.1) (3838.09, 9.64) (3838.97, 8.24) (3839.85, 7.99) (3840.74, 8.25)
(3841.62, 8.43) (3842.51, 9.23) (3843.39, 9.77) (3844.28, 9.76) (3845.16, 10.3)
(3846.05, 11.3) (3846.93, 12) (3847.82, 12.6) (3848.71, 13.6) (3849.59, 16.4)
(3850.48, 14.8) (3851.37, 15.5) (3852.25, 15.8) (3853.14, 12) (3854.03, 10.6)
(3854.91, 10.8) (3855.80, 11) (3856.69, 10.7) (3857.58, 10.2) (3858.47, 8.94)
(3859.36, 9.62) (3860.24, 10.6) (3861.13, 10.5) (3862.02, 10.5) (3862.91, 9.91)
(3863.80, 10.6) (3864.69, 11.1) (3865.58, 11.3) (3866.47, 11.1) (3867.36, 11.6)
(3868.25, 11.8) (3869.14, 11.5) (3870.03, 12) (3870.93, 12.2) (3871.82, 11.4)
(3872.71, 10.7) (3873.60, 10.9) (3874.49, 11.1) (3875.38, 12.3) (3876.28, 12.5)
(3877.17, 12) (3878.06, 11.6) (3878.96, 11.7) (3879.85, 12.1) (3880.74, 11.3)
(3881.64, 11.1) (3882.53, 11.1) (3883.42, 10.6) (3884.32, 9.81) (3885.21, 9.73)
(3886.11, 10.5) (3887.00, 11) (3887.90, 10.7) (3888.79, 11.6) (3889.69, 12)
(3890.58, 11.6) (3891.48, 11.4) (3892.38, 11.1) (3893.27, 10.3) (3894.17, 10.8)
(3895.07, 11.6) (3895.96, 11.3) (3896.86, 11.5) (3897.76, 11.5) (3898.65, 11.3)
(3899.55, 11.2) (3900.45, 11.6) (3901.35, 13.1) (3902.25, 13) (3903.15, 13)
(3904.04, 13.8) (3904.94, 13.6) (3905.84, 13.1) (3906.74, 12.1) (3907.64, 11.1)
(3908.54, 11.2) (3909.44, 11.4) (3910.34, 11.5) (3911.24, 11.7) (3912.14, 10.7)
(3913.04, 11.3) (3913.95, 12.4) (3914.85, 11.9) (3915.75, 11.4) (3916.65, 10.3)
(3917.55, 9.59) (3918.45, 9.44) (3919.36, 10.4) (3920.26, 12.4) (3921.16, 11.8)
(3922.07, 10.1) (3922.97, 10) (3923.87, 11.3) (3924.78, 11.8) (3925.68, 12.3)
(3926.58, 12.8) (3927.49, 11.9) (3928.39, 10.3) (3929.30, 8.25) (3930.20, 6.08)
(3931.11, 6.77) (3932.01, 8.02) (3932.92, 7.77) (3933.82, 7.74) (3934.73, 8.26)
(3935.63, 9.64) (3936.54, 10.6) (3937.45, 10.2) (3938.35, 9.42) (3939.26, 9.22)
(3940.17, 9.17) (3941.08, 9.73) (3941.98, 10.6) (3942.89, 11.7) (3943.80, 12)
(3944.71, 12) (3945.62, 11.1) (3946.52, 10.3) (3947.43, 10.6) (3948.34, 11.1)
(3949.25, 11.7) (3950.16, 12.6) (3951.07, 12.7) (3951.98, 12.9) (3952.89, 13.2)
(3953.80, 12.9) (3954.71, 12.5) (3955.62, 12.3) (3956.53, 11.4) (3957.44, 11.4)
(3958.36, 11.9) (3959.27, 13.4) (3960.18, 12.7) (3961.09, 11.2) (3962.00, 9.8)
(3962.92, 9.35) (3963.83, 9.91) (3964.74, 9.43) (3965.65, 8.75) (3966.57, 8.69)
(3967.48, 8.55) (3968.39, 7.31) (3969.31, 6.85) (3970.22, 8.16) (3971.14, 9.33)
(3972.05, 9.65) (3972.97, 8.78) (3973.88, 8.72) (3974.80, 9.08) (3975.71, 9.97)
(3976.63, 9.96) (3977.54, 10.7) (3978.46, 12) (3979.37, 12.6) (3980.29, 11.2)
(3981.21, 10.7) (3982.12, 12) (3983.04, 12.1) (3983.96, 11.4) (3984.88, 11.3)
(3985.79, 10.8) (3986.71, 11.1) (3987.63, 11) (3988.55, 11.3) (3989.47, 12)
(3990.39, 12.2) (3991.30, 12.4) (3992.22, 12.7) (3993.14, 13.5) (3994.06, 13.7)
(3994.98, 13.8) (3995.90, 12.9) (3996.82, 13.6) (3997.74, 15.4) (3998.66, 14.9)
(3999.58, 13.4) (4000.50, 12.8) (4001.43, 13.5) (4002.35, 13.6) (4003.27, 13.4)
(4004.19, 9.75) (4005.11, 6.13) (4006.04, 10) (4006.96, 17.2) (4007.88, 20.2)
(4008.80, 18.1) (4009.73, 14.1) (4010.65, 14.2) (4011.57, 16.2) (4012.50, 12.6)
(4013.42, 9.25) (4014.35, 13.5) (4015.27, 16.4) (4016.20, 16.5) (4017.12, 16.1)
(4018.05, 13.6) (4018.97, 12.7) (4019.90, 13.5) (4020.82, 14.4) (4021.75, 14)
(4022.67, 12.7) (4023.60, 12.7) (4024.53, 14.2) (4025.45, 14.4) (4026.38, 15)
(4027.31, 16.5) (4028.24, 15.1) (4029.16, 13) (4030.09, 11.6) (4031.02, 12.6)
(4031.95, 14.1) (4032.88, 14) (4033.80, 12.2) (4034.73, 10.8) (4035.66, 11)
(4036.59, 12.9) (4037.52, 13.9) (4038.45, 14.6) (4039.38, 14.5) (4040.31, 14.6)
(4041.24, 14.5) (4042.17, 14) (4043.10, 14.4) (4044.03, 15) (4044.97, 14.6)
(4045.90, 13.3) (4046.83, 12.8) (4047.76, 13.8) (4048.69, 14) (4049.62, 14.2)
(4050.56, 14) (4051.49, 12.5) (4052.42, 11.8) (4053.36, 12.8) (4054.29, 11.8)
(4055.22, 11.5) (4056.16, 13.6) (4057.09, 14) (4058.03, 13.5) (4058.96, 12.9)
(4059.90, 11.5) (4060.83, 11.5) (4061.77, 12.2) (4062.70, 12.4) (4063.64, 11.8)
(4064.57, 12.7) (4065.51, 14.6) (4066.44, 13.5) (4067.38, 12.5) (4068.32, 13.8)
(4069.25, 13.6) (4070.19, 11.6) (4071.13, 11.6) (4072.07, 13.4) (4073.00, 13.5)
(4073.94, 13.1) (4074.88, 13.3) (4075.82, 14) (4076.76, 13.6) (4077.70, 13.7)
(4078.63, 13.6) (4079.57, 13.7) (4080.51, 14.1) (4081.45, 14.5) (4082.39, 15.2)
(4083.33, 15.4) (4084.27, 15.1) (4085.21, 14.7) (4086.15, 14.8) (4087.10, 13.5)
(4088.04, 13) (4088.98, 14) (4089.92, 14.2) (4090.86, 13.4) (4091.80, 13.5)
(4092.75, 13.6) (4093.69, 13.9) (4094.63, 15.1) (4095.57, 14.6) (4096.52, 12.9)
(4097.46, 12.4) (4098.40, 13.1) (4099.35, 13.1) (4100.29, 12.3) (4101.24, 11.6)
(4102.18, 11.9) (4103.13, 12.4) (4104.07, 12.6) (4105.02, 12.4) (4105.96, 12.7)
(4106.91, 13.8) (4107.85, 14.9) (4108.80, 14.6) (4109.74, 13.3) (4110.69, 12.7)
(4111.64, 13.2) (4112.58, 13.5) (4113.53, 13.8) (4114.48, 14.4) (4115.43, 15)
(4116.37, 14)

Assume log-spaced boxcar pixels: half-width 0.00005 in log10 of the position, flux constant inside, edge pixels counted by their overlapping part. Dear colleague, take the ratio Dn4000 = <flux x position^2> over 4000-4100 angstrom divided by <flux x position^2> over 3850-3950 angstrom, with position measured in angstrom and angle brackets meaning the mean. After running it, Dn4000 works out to 1.32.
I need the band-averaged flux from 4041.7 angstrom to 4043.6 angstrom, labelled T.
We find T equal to 14.2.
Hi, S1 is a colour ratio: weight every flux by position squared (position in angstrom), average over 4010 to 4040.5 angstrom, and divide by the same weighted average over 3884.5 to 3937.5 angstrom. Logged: 1.33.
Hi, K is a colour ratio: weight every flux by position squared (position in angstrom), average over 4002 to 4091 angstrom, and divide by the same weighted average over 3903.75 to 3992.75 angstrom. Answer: 1.32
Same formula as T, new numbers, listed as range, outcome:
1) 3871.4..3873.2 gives 11.1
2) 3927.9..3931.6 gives 7.91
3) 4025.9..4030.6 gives 14.2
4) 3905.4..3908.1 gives 12.1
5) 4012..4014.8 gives 11.8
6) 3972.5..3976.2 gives 9.13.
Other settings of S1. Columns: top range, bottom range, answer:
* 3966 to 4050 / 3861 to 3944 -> 1.22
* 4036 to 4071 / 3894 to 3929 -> 1.23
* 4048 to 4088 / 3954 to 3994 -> 1.30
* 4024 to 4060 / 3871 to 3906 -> 1.26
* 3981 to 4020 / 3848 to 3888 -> 1.23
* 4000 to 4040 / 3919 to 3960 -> 1.32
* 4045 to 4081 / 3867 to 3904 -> 1.25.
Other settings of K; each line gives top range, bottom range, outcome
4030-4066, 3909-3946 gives 1.35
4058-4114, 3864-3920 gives 1.29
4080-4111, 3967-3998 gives 1.30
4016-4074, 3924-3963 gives 1.31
